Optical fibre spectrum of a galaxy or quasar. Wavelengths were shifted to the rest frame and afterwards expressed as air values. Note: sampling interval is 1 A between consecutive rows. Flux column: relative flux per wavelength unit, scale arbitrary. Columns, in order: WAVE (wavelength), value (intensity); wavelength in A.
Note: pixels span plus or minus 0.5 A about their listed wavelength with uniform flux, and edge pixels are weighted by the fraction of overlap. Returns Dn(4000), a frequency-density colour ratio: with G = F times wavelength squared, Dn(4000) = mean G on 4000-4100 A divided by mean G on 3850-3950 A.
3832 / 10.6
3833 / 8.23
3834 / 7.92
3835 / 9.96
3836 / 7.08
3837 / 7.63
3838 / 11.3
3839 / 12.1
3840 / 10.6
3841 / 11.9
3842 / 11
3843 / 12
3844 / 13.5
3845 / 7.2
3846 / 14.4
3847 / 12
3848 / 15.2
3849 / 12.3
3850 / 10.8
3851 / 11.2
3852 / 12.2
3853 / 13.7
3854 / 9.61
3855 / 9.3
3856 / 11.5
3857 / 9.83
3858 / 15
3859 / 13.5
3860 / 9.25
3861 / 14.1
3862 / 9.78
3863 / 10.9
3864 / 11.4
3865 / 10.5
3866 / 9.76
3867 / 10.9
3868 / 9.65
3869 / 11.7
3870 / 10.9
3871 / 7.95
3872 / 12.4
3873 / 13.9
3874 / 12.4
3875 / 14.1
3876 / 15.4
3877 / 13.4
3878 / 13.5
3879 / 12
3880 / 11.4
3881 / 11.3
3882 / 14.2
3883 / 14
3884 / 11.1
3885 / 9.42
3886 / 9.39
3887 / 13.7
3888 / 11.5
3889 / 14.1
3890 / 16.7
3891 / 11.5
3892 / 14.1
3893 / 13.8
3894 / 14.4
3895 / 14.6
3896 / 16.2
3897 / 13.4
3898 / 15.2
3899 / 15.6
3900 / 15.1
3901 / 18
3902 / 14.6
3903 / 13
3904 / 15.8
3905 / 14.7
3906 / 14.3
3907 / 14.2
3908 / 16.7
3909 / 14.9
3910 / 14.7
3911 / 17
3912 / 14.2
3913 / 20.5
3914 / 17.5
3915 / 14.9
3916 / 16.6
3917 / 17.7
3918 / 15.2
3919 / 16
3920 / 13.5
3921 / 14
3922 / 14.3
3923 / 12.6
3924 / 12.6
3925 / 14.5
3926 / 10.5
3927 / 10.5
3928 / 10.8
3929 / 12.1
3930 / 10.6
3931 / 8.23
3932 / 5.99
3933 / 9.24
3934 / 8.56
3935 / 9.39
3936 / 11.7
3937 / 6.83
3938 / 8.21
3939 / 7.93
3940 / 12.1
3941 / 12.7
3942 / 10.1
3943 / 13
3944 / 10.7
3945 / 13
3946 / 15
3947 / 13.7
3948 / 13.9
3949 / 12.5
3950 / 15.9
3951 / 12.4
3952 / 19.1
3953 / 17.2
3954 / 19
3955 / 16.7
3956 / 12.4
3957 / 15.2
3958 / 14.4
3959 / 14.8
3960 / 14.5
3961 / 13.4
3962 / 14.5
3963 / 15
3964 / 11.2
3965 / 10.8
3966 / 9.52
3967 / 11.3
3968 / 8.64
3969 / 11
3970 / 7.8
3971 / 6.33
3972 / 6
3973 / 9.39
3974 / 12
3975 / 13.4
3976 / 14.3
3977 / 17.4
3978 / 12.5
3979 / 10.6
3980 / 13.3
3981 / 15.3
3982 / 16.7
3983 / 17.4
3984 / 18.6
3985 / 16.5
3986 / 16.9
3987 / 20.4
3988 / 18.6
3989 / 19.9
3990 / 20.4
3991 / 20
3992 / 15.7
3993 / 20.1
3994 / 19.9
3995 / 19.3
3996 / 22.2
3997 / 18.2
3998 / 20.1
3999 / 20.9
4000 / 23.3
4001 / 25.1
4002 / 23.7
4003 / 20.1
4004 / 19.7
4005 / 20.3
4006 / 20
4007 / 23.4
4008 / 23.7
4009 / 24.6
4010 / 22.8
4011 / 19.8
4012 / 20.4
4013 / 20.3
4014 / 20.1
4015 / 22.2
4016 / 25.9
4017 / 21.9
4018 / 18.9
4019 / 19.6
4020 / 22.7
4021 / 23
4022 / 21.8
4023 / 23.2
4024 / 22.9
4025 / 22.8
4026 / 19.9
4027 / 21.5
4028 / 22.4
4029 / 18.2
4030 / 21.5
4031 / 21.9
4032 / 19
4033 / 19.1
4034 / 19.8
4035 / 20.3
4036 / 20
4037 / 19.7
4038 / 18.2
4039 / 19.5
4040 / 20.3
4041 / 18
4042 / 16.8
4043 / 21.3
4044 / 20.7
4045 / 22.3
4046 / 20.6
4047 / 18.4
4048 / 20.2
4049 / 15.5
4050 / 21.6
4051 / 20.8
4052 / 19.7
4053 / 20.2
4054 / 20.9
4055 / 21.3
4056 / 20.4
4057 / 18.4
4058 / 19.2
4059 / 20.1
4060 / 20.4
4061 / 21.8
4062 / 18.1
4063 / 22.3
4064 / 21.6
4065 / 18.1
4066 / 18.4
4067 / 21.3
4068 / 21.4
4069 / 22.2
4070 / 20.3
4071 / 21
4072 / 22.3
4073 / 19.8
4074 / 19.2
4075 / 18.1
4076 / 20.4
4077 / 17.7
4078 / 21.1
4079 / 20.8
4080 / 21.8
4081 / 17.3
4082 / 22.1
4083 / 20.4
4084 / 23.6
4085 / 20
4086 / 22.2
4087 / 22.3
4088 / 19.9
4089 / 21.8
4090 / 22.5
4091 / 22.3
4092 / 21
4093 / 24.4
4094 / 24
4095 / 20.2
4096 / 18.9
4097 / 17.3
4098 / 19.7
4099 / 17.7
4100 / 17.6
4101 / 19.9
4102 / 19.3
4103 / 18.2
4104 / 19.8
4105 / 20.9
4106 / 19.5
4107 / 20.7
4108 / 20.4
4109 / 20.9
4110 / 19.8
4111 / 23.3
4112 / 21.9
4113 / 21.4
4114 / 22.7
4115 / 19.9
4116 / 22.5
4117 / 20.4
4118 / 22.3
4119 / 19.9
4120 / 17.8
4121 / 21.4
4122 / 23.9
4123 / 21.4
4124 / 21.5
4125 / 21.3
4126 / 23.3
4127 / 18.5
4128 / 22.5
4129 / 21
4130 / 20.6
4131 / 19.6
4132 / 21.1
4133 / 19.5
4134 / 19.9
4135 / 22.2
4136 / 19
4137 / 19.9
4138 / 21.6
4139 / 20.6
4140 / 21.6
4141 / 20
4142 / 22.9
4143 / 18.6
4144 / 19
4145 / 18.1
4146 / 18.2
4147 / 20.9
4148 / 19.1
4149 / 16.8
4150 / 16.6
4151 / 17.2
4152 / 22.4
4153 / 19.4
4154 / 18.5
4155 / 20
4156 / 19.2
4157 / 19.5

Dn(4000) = 1.8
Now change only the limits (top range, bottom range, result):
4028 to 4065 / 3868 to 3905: 1.63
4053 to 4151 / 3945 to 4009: 1.35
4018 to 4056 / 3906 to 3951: 1.68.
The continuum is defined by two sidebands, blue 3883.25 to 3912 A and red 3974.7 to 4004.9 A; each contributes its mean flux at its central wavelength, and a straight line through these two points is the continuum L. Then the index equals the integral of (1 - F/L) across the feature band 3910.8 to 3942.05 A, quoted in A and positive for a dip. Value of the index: 6.15 A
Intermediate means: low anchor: 14.2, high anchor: 18.4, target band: 12.4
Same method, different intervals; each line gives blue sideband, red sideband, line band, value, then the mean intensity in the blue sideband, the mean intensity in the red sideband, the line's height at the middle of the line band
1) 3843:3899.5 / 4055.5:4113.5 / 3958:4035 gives -3.46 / 12.3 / 20.5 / 17.1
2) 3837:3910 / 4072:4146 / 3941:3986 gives 6.63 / 12.6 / 20.6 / 15.7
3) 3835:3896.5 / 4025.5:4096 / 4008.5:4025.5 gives -3.14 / 12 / 20.4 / 18.5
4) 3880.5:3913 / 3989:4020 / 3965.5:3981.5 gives 6.67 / 14.2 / 21.1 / 19.1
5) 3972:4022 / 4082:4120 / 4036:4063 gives 0.16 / 19.1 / 20.8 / 19.9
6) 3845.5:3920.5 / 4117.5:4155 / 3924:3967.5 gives 7.95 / 13.3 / 20.2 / 15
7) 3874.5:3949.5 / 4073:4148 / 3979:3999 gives -2.73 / 13.2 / 20.6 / 16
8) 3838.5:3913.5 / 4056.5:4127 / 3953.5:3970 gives 2.92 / 12.9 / 20.6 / 16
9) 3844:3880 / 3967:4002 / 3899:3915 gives -2.70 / 11.8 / 16.2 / 13.4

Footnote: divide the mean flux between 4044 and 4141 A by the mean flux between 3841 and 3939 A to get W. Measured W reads 1.6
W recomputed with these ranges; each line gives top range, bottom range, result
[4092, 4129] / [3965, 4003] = 1.29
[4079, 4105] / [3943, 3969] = 1.50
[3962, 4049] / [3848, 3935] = 1.43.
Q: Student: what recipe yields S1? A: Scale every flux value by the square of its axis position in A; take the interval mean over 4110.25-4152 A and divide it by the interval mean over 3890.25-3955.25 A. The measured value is 1.7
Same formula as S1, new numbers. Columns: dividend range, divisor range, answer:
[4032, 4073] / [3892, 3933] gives 1.52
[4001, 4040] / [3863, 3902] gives 1.77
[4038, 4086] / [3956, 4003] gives 1.35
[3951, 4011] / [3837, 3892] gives 1.48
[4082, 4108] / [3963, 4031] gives 1.19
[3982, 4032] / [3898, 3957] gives 1.60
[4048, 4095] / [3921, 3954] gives 1.86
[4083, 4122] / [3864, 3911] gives 1.74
